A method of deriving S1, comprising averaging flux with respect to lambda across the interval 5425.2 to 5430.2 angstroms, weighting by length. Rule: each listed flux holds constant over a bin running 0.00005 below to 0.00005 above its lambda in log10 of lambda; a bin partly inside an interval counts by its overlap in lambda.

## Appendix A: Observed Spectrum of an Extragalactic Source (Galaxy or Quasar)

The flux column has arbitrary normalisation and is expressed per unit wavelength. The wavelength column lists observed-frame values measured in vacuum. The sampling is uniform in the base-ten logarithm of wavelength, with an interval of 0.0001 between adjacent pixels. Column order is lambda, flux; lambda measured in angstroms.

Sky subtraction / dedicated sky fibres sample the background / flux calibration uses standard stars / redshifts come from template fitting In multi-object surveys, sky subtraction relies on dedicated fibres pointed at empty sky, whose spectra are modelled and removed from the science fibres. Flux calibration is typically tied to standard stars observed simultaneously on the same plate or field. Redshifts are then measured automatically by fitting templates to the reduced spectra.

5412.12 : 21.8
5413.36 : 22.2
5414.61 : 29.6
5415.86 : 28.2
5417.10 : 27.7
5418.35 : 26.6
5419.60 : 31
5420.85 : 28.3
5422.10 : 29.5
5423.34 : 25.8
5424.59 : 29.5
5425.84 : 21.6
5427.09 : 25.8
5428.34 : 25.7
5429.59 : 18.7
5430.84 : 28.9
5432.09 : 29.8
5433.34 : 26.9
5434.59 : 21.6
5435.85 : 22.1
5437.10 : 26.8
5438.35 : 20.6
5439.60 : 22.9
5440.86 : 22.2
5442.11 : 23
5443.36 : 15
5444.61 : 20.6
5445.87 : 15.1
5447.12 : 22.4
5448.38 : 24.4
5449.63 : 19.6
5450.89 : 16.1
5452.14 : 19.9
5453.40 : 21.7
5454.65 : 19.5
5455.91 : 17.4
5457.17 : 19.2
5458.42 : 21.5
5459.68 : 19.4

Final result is 23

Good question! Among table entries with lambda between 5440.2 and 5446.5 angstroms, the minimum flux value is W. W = 15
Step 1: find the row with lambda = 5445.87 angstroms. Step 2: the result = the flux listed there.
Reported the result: 15.1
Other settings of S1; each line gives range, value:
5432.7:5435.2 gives 24.3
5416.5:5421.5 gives 28.4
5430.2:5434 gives 28.5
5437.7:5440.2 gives 21.8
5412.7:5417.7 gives 26.9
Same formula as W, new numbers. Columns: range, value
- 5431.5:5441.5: 20.6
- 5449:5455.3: 16.1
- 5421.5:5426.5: 21.6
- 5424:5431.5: 18.7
